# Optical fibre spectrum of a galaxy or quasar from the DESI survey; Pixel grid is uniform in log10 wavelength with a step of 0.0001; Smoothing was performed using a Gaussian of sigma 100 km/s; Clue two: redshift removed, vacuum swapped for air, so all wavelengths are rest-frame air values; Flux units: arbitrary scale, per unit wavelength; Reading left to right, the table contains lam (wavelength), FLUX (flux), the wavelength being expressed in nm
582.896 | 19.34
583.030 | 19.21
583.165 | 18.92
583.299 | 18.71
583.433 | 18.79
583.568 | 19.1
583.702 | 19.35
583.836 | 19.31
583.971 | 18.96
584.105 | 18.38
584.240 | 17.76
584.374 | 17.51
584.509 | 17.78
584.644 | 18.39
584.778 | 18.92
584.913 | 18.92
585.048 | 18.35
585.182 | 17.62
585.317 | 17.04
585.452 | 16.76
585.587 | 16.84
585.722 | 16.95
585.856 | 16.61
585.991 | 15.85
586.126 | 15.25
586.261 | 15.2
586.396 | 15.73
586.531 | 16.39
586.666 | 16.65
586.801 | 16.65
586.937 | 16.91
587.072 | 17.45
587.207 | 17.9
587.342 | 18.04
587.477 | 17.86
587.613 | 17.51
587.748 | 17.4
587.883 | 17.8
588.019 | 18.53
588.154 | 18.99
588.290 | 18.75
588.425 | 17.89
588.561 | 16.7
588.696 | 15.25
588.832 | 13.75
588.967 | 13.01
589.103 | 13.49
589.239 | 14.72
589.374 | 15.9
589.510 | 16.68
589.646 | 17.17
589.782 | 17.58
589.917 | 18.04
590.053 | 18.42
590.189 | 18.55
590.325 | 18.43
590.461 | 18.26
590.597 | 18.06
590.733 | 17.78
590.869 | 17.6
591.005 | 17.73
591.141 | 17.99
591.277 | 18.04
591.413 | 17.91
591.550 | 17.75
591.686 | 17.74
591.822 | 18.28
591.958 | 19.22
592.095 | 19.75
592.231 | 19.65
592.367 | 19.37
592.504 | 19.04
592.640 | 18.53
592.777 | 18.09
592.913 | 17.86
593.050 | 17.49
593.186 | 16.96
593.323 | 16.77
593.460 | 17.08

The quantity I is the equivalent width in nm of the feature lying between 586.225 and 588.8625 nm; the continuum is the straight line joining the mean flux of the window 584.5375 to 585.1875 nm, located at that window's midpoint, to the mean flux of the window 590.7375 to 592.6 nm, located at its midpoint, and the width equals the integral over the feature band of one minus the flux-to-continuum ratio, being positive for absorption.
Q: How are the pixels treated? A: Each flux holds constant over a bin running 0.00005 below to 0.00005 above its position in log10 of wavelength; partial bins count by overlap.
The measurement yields 0.19 nm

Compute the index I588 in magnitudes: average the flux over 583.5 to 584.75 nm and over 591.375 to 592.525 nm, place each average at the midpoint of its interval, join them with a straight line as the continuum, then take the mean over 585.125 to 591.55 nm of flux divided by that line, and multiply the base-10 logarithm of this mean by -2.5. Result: 0.099 mag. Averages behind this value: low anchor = 18.5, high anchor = 18.7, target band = 17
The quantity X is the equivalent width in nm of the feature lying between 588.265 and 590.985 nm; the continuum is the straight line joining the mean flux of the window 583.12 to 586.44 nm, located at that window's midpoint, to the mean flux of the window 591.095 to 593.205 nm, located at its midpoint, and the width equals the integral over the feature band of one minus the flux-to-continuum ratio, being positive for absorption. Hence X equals 0.21 nm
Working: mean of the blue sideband 17.7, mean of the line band 16.8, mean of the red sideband 18.4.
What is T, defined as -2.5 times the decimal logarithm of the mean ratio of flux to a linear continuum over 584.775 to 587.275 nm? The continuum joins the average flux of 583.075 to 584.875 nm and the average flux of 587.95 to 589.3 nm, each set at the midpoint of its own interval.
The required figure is 0.04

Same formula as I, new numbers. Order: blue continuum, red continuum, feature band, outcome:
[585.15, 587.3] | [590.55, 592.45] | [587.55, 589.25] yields 0.08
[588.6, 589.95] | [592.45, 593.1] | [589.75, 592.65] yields -0.23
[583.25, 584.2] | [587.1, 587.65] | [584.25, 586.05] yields 0.09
